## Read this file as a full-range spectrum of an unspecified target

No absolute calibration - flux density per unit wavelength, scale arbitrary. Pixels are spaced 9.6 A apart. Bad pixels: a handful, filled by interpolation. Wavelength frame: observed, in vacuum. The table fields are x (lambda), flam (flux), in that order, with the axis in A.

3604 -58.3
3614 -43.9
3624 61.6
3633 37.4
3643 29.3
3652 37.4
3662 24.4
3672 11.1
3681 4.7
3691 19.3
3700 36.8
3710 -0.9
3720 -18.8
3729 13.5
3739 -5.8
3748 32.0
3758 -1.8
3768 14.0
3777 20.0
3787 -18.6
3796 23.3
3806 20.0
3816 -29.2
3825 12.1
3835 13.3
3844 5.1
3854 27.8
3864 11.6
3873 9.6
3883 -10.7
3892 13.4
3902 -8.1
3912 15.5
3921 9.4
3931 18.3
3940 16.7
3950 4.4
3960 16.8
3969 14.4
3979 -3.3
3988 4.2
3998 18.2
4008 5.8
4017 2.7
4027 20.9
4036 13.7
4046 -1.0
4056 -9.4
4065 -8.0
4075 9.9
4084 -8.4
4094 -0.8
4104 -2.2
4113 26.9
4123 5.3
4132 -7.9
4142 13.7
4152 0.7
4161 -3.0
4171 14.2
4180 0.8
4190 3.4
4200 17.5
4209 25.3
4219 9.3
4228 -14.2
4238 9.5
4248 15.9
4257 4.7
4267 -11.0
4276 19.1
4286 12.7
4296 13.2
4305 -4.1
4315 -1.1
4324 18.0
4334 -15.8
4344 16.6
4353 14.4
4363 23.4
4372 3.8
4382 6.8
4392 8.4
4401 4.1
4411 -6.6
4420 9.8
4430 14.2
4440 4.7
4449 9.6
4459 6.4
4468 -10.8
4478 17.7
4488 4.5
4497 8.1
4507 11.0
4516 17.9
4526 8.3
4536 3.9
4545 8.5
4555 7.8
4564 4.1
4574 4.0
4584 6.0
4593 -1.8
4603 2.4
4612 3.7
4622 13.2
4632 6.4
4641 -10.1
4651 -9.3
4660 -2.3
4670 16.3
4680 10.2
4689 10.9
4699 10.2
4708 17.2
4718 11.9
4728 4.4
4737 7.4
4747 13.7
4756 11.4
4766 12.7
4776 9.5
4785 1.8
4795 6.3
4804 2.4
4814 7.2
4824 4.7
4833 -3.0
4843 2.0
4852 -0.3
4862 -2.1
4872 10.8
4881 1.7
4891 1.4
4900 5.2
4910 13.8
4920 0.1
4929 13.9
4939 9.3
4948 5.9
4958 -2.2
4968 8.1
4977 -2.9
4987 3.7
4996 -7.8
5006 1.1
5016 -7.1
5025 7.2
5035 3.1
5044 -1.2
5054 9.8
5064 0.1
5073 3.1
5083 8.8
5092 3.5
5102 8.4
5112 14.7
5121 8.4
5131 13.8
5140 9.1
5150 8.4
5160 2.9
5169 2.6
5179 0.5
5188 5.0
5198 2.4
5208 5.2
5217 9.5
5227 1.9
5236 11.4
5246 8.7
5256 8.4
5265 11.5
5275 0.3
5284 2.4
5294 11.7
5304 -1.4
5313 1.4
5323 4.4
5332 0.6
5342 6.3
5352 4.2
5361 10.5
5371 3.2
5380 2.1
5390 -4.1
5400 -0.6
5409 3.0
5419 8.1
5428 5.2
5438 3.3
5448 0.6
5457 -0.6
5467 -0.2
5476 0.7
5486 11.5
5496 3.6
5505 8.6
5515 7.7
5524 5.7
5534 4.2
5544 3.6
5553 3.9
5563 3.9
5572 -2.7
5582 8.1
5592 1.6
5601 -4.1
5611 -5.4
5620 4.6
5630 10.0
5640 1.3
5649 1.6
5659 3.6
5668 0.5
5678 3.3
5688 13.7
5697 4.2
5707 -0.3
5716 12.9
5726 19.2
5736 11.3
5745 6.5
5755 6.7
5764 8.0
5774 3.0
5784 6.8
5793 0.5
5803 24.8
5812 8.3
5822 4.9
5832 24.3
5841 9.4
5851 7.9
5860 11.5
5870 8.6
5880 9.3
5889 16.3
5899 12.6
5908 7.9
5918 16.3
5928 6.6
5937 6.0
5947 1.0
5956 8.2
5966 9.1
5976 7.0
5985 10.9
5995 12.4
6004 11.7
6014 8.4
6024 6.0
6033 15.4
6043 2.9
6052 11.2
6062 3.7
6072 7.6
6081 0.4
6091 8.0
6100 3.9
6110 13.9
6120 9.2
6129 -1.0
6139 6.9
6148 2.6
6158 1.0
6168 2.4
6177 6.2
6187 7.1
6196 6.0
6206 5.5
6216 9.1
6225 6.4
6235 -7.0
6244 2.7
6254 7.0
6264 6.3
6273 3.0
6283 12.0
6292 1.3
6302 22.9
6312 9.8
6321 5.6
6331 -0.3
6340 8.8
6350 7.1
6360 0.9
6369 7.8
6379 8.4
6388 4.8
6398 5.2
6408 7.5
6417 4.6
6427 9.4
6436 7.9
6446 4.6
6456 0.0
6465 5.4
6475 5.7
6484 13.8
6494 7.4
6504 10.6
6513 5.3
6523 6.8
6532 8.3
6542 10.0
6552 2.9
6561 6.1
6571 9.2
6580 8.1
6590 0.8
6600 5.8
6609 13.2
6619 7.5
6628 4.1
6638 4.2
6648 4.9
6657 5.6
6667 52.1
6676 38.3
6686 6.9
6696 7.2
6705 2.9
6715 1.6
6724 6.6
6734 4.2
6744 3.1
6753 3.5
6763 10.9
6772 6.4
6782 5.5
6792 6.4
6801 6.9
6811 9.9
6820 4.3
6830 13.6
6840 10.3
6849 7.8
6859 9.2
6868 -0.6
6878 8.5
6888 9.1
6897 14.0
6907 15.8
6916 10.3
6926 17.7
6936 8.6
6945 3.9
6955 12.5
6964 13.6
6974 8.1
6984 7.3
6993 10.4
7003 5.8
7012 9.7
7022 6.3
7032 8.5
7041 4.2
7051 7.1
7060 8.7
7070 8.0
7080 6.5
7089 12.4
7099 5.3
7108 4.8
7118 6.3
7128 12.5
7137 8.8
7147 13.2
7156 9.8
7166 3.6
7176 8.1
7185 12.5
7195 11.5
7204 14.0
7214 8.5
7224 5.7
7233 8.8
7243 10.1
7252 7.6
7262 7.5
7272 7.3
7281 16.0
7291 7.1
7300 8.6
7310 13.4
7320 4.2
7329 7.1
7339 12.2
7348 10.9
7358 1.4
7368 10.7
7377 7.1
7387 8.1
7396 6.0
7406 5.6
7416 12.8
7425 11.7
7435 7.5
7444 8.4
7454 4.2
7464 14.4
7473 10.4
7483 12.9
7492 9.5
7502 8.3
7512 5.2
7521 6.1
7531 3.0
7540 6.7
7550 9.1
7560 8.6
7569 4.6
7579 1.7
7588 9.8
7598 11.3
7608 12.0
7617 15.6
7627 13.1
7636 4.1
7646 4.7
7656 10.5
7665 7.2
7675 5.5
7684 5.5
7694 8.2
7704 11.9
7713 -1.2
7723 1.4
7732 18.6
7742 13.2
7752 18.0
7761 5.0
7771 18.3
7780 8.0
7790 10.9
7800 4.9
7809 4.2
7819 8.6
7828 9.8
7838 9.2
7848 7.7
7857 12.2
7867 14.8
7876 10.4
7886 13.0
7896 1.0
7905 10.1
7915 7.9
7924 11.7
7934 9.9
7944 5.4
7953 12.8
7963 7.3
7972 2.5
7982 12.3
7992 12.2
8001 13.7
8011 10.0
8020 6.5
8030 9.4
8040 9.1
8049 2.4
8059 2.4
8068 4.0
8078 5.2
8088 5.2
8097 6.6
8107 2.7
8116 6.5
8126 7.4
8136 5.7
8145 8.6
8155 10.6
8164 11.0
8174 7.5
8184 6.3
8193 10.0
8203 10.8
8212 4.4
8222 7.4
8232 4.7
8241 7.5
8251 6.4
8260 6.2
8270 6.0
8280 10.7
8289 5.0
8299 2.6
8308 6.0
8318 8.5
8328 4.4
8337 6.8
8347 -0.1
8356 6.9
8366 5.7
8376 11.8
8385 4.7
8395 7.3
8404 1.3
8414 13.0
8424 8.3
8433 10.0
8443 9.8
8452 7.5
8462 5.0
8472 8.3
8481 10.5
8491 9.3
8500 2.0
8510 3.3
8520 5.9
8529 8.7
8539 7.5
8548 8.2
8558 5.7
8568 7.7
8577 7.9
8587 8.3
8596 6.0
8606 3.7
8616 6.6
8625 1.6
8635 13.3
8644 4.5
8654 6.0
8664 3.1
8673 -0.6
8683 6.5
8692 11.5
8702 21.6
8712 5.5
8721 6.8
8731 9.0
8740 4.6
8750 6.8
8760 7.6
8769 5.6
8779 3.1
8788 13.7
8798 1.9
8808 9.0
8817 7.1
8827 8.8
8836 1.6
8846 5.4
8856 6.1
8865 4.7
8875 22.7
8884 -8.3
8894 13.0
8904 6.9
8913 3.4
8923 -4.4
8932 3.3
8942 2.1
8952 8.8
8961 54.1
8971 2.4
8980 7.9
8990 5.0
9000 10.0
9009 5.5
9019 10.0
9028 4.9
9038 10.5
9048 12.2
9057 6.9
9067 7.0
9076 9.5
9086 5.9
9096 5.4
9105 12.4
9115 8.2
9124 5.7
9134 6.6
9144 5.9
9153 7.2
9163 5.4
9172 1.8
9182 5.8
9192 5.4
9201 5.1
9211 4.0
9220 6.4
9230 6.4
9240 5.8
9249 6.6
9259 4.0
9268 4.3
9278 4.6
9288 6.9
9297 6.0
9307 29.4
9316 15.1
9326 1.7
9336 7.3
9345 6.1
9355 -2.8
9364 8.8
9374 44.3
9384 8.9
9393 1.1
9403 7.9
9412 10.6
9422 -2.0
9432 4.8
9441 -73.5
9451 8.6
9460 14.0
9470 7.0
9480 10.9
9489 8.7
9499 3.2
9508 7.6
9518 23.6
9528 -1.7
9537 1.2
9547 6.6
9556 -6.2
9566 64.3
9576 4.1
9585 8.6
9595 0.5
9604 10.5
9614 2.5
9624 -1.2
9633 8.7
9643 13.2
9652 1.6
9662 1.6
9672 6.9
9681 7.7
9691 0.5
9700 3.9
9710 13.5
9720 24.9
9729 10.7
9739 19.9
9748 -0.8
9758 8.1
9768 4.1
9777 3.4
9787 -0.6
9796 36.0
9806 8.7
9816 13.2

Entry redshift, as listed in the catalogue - 0.79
